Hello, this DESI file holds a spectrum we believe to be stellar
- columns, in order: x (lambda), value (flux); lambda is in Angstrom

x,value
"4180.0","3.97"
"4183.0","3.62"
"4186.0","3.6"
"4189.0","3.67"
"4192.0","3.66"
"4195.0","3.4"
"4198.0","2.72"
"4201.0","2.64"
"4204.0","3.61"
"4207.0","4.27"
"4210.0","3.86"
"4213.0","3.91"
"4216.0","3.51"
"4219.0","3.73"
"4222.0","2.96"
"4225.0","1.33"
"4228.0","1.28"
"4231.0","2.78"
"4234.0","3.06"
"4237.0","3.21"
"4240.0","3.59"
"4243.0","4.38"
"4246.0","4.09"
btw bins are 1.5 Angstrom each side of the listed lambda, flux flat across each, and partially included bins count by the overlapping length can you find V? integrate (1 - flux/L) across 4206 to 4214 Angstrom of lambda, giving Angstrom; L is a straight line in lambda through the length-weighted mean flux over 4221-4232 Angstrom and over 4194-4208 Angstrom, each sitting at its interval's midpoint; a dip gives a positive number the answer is -3.3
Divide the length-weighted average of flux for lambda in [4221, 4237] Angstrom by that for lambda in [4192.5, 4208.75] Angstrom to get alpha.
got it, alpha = 0.70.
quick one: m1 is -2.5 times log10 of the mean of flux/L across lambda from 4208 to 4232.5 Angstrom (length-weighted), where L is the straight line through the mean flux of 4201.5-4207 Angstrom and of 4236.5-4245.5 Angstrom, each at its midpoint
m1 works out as 0.245 mag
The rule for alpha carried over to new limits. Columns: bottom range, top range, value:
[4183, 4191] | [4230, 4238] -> 0.83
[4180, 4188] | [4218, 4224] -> 0.85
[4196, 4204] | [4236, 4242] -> 1.21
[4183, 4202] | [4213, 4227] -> 0.88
